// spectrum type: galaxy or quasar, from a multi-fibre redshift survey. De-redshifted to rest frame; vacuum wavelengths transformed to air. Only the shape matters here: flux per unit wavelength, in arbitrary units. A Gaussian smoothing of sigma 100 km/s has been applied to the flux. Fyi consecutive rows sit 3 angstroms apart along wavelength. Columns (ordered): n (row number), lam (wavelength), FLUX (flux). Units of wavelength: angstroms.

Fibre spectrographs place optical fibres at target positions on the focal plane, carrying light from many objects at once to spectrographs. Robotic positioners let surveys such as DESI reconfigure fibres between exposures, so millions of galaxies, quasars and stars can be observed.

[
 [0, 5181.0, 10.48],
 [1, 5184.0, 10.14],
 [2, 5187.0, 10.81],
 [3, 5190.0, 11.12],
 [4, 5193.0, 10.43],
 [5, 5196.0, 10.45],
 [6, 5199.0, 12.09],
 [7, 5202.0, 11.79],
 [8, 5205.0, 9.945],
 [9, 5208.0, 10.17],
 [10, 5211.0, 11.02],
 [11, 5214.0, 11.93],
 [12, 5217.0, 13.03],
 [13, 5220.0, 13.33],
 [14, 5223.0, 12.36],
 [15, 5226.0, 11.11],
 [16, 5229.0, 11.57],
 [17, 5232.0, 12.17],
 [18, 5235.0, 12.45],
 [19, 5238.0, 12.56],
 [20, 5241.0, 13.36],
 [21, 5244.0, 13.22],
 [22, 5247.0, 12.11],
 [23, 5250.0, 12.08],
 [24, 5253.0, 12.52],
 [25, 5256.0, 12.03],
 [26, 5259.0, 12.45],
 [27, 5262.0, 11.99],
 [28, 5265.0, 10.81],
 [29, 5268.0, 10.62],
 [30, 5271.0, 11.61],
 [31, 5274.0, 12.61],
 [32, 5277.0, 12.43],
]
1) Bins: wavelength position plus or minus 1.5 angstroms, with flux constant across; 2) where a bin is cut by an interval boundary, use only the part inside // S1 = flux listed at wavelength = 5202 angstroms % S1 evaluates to 11.79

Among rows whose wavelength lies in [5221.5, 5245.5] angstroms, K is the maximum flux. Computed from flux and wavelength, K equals 13.36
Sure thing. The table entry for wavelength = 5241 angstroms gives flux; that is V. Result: 13.36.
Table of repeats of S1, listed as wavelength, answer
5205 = 9.945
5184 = 10.14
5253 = 12.52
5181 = 10.48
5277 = 12.43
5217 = 13.03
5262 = 11.99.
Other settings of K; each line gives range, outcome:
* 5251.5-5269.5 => 12.52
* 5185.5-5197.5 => 11.12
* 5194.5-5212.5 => 12.09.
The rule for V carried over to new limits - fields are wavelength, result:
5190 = 11.12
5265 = 10.81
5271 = 11.61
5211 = 11.02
